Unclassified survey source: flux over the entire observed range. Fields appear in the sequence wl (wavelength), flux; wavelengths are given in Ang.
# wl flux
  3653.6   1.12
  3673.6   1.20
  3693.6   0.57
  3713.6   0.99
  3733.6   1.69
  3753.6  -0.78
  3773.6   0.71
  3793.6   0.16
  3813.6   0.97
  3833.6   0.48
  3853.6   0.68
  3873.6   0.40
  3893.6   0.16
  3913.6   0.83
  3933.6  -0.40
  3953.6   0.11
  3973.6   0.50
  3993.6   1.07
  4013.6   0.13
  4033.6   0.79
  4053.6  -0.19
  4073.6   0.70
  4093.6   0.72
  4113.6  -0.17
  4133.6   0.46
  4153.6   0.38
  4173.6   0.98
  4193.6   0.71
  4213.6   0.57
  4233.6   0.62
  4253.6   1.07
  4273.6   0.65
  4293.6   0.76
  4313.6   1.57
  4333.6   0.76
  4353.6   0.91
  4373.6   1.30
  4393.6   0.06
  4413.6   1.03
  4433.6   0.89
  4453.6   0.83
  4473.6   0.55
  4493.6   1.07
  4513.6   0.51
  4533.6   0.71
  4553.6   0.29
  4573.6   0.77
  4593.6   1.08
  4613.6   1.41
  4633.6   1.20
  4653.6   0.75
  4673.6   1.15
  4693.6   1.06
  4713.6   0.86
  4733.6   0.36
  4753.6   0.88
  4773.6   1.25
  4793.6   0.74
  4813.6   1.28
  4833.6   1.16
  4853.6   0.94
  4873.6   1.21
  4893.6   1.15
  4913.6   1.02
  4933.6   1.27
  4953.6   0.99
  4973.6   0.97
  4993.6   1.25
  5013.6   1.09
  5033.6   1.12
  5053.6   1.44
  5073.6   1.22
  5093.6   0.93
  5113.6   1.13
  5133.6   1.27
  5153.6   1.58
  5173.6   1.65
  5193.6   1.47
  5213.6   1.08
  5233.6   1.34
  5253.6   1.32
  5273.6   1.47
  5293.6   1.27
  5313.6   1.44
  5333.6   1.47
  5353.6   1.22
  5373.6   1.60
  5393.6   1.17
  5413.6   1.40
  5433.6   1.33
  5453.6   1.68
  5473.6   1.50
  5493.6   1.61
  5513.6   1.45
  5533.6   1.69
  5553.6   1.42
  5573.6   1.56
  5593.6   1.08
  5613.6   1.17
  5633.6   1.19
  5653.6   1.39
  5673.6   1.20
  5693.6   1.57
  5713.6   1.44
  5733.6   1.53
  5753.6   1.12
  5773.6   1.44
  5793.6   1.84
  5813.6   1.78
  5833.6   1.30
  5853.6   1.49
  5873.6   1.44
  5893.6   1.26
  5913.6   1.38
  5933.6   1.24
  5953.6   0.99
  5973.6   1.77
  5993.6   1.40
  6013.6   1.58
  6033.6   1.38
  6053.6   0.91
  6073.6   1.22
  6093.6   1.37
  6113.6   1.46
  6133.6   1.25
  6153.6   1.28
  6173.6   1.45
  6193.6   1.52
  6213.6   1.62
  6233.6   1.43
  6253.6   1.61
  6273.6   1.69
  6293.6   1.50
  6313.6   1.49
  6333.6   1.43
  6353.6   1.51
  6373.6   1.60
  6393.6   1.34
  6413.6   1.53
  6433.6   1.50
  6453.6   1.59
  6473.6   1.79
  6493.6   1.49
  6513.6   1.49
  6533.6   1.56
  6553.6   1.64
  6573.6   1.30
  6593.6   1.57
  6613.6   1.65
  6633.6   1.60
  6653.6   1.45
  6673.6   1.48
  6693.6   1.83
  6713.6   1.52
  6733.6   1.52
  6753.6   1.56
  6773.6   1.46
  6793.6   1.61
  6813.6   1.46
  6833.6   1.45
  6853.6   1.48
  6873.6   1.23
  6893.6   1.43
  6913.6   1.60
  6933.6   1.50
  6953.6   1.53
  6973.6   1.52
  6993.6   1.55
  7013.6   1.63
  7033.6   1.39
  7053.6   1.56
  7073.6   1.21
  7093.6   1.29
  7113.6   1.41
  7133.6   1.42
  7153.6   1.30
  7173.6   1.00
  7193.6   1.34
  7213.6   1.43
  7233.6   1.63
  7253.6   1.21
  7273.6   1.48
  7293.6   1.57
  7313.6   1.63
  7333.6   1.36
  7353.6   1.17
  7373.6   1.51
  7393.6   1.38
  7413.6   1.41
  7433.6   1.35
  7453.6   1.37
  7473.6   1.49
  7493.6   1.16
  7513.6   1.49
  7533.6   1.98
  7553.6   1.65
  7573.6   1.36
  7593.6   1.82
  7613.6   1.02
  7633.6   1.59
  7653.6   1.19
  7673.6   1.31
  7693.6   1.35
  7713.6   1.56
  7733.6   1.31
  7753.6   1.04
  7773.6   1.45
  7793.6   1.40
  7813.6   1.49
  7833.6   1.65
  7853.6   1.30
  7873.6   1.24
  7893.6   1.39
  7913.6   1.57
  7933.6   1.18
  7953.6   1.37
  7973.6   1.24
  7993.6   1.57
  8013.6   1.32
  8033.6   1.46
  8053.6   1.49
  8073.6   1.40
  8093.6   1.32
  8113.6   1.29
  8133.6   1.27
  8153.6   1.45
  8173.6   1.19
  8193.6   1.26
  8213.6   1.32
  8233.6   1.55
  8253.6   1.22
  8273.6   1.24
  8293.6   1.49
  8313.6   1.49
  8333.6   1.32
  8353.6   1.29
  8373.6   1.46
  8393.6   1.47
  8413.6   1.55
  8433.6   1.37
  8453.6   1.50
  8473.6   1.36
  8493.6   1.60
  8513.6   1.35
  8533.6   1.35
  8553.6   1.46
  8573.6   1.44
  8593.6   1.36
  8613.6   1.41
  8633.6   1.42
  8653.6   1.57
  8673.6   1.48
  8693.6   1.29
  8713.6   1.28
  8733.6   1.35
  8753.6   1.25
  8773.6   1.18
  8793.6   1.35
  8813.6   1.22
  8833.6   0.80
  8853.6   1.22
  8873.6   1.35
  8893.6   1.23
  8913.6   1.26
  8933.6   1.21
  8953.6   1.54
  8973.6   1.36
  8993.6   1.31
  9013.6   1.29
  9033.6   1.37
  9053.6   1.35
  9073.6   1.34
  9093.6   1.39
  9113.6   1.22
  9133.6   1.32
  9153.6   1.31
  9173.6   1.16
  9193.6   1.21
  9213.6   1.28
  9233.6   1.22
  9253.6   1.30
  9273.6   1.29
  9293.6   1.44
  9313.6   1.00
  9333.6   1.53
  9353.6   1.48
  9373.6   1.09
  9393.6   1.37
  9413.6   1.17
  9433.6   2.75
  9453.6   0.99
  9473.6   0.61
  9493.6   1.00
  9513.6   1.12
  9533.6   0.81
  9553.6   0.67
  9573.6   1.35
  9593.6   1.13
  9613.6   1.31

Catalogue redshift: 0.15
